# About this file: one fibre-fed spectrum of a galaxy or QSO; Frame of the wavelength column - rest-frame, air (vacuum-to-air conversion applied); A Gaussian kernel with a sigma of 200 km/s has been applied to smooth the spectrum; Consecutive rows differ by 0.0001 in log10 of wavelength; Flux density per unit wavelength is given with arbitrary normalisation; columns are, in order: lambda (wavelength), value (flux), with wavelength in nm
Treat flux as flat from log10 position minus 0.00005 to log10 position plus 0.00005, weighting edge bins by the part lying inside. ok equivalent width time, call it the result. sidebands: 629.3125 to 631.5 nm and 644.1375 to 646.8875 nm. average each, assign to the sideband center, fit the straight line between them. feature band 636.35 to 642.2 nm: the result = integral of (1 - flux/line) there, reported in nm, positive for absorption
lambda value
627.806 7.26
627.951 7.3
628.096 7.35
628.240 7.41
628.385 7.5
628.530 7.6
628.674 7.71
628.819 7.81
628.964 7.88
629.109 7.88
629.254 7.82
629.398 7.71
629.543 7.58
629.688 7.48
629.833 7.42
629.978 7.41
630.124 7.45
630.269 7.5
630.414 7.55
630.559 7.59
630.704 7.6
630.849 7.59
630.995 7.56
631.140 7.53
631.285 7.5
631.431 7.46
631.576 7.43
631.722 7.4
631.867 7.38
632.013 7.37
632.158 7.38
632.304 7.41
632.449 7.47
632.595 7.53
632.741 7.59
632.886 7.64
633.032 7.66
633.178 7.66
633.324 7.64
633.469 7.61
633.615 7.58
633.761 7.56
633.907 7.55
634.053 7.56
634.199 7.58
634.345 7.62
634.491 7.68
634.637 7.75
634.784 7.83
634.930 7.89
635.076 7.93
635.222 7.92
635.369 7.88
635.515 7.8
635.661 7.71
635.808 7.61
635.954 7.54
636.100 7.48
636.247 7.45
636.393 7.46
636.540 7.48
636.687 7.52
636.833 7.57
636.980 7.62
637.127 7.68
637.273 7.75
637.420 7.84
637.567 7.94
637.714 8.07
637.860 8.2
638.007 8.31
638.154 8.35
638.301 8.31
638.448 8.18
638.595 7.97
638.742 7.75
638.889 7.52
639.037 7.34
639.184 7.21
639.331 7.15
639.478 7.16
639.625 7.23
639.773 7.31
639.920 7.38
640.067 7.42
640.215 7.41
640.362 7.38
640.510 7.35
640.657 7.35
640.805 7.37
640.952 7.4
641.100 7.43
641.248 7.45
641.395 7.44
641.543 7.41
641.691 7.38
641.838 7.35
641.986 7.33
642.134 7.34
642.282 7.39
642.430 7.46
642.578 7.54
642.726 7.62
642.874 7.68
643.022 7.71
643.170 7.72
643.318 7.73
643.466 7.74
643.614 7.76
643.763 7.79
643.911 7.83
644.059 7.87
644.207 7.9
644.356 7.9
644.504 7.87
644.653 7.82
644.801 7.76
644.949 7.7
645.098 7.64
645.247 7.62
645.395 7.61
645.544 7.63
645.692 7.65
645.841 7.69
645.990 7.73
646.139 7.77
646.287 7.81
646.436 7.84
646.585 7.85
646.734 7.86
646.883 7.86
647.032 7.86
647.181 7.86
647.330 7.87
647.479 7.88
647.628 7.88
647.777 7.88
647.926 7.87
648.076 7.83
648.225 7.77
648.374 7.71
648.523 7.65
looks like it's 0.066 nm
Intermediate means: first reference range 7.53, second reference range 7.76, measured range 7.58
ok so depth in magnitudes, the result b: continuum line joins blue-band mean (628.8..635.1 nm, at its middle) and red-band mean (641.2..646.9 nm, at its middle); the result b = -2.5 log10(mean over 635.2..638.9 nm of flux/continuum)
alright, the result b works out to -0.03 mag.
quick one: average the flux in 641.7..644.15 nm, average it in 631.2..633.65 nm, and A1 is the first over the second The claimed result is 1.01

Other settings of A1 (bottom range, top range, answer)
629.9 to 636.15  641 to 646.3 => 1.01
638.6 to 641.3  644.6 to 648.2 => 1.05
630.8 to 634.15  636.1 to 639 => 1.04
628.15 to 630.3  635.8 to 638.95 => 1.03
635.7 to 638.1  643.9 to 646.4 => 1.00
